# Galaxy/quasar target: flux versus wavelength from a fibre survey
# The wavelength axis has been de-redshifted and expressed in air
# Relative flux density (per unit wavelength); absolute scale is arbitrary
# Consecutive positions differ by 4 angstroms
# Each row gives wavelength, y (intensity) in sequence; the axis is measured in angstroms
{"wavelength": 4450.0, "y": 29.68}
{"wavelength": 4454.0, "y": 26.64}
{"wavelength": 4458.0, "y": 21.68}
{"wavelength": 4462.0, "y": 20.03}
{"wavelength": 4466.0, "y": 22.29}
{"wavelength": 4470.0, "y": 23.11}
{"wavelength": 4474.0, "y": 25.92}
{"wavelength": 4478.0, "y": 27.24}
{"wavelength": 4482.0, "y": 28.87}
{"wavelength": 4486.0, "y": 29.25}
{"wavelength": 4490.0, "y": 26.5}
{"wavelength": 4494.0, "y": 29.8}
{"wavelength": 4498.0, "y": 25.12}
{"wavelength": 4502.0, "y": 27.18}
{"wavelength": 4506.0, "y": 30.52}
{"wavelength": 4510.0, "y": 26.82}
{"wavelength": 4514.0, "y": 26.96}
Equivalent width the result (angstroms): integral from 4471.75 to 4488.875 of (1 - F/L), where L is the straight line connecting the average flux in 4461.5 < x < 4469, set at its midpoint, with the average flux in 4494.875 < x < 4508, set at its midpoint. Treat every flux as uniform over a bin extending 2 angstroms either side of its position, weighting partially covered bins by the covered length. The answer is -2.5 angstroms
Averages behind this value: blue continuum 21.6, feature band 27.7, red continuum 27.8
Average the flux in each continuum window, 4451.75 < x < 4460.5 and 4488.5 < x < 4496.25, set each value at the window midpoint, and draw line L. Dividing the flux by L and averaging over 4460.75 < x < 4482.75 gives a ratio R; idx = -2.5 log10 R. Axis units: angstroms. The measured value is 0.061 mag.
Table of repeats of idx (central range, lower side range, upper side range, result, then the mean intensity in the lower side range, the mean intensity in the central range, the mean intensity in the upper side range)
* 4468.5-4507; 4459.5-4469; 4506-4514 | -0.112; 21.4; 27.3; 27.8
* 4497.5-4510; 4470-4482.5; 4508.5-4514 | -0.039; 26.5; 27.8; 26.9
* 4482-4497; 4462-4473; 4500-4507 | -0.085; 22.5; 28.3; 28.6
